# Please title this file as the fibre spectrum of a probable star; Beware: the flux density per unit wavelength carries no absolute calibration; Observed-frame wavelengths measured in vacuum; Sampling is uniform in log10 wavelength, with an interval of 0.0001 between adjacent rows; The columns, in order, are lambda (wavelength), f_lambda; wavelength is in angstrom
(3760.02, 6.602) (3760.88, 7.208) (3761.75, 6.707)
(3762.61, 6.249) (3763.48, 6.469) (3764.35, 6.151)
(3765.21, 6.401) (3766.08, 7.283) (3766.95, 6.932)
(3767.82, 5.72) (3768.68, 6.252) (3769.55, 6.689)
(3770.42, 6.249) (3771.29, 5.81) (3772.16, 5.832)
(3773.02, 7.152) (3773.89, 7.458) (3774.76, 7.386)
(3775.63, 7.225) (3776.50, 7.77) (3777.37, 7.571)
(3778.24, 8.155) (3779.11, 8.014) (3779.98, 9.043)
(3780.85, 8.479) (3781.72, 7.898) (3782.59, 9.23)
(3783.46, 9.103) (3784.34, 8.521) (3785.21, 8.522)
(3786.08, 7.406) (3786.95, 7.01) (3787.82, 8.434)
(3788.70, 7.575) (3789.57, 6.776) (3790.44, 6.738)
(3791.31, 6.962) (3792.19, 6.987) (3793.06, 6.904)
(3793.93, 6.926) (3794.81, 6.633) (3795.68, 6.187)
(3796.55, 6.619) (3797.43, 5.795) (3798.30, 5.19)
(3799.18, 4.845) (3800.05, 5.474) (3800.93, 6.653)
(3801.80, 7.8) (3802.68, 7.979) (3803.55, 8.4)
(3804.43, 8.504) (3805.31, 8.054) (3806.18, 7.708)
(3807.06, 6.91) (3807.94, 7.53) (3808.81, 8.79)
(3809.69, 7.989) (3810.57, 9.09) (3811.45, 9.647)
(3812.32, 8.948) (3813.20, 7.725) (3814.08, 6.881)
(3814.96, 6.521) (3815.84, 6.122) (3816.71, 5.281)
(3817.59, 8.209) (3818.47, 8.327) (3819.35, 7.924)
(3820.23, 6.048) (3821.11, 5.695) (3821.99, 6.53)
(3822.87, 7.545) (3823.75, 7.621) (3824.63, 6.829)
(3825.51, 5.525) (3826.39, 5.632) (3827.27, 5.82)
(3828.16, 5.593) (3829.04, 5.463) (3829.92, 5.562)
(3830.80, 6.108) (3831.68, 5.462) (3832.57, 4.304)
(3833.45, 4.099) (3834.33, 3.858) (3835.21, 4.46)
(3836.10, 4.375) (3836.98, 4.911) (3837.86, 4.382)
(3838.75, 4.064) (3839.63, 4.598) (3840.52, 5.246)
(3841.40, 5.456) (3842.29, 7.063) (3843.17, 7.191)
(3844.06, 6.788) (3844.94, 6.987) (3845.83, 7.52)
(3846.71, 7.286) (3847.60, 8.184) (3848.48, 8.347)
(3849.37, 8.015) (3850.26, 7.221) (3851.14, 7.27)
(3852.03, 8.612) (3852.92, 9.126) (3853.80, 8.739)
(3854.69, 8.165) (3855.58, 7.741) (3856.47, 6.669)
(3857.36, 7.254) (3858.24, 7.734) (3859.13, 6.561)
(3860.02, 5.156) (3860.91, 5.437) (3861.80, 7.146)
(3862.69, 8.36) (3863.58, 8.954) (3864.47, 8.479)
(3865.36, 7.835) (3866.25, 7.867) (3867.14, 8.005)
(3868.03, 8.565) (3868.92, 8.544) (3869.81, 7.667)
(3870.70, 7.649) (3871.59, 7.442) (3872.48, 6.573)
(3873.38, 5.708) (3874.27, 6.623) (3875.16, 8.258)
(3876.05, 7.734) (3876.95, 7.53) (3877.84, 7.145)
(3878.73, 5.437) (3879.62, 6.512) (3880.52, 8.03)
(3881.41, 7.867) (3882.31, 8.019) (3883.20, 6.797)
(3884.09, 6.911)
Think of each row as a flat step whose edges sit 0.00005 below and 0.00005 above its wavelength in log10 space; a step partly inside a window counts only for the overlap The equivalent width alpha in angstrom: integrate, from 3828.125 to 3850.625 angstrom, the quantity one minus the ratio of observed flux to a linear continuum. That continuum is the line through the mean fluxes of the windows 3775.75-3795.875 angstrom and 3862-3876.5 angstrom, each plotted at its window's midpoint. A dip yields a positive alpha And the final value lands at 5.4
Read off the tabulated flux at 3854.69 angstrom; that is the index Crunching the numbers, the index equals 8.165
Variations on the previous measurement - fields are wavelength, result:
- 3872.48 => 6.573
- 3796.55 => 6.619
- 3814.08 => 6.881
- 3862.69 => 8.36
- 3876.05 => 7.734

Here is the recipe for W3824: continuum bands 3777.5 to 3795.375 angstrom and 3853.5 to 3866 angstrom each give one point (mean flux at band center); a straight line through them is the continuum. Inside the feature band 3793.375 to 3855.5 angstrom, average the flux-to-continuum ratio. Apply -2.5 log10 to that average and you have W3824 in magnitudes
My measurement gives 0.13 mag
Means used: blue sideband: 7.75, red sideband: 7.43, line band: 6.73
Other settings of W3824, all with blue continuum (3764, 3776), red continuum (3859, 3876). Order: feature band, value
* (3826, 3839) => 0.40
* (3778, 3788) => -0.23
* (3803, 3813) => -0.20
